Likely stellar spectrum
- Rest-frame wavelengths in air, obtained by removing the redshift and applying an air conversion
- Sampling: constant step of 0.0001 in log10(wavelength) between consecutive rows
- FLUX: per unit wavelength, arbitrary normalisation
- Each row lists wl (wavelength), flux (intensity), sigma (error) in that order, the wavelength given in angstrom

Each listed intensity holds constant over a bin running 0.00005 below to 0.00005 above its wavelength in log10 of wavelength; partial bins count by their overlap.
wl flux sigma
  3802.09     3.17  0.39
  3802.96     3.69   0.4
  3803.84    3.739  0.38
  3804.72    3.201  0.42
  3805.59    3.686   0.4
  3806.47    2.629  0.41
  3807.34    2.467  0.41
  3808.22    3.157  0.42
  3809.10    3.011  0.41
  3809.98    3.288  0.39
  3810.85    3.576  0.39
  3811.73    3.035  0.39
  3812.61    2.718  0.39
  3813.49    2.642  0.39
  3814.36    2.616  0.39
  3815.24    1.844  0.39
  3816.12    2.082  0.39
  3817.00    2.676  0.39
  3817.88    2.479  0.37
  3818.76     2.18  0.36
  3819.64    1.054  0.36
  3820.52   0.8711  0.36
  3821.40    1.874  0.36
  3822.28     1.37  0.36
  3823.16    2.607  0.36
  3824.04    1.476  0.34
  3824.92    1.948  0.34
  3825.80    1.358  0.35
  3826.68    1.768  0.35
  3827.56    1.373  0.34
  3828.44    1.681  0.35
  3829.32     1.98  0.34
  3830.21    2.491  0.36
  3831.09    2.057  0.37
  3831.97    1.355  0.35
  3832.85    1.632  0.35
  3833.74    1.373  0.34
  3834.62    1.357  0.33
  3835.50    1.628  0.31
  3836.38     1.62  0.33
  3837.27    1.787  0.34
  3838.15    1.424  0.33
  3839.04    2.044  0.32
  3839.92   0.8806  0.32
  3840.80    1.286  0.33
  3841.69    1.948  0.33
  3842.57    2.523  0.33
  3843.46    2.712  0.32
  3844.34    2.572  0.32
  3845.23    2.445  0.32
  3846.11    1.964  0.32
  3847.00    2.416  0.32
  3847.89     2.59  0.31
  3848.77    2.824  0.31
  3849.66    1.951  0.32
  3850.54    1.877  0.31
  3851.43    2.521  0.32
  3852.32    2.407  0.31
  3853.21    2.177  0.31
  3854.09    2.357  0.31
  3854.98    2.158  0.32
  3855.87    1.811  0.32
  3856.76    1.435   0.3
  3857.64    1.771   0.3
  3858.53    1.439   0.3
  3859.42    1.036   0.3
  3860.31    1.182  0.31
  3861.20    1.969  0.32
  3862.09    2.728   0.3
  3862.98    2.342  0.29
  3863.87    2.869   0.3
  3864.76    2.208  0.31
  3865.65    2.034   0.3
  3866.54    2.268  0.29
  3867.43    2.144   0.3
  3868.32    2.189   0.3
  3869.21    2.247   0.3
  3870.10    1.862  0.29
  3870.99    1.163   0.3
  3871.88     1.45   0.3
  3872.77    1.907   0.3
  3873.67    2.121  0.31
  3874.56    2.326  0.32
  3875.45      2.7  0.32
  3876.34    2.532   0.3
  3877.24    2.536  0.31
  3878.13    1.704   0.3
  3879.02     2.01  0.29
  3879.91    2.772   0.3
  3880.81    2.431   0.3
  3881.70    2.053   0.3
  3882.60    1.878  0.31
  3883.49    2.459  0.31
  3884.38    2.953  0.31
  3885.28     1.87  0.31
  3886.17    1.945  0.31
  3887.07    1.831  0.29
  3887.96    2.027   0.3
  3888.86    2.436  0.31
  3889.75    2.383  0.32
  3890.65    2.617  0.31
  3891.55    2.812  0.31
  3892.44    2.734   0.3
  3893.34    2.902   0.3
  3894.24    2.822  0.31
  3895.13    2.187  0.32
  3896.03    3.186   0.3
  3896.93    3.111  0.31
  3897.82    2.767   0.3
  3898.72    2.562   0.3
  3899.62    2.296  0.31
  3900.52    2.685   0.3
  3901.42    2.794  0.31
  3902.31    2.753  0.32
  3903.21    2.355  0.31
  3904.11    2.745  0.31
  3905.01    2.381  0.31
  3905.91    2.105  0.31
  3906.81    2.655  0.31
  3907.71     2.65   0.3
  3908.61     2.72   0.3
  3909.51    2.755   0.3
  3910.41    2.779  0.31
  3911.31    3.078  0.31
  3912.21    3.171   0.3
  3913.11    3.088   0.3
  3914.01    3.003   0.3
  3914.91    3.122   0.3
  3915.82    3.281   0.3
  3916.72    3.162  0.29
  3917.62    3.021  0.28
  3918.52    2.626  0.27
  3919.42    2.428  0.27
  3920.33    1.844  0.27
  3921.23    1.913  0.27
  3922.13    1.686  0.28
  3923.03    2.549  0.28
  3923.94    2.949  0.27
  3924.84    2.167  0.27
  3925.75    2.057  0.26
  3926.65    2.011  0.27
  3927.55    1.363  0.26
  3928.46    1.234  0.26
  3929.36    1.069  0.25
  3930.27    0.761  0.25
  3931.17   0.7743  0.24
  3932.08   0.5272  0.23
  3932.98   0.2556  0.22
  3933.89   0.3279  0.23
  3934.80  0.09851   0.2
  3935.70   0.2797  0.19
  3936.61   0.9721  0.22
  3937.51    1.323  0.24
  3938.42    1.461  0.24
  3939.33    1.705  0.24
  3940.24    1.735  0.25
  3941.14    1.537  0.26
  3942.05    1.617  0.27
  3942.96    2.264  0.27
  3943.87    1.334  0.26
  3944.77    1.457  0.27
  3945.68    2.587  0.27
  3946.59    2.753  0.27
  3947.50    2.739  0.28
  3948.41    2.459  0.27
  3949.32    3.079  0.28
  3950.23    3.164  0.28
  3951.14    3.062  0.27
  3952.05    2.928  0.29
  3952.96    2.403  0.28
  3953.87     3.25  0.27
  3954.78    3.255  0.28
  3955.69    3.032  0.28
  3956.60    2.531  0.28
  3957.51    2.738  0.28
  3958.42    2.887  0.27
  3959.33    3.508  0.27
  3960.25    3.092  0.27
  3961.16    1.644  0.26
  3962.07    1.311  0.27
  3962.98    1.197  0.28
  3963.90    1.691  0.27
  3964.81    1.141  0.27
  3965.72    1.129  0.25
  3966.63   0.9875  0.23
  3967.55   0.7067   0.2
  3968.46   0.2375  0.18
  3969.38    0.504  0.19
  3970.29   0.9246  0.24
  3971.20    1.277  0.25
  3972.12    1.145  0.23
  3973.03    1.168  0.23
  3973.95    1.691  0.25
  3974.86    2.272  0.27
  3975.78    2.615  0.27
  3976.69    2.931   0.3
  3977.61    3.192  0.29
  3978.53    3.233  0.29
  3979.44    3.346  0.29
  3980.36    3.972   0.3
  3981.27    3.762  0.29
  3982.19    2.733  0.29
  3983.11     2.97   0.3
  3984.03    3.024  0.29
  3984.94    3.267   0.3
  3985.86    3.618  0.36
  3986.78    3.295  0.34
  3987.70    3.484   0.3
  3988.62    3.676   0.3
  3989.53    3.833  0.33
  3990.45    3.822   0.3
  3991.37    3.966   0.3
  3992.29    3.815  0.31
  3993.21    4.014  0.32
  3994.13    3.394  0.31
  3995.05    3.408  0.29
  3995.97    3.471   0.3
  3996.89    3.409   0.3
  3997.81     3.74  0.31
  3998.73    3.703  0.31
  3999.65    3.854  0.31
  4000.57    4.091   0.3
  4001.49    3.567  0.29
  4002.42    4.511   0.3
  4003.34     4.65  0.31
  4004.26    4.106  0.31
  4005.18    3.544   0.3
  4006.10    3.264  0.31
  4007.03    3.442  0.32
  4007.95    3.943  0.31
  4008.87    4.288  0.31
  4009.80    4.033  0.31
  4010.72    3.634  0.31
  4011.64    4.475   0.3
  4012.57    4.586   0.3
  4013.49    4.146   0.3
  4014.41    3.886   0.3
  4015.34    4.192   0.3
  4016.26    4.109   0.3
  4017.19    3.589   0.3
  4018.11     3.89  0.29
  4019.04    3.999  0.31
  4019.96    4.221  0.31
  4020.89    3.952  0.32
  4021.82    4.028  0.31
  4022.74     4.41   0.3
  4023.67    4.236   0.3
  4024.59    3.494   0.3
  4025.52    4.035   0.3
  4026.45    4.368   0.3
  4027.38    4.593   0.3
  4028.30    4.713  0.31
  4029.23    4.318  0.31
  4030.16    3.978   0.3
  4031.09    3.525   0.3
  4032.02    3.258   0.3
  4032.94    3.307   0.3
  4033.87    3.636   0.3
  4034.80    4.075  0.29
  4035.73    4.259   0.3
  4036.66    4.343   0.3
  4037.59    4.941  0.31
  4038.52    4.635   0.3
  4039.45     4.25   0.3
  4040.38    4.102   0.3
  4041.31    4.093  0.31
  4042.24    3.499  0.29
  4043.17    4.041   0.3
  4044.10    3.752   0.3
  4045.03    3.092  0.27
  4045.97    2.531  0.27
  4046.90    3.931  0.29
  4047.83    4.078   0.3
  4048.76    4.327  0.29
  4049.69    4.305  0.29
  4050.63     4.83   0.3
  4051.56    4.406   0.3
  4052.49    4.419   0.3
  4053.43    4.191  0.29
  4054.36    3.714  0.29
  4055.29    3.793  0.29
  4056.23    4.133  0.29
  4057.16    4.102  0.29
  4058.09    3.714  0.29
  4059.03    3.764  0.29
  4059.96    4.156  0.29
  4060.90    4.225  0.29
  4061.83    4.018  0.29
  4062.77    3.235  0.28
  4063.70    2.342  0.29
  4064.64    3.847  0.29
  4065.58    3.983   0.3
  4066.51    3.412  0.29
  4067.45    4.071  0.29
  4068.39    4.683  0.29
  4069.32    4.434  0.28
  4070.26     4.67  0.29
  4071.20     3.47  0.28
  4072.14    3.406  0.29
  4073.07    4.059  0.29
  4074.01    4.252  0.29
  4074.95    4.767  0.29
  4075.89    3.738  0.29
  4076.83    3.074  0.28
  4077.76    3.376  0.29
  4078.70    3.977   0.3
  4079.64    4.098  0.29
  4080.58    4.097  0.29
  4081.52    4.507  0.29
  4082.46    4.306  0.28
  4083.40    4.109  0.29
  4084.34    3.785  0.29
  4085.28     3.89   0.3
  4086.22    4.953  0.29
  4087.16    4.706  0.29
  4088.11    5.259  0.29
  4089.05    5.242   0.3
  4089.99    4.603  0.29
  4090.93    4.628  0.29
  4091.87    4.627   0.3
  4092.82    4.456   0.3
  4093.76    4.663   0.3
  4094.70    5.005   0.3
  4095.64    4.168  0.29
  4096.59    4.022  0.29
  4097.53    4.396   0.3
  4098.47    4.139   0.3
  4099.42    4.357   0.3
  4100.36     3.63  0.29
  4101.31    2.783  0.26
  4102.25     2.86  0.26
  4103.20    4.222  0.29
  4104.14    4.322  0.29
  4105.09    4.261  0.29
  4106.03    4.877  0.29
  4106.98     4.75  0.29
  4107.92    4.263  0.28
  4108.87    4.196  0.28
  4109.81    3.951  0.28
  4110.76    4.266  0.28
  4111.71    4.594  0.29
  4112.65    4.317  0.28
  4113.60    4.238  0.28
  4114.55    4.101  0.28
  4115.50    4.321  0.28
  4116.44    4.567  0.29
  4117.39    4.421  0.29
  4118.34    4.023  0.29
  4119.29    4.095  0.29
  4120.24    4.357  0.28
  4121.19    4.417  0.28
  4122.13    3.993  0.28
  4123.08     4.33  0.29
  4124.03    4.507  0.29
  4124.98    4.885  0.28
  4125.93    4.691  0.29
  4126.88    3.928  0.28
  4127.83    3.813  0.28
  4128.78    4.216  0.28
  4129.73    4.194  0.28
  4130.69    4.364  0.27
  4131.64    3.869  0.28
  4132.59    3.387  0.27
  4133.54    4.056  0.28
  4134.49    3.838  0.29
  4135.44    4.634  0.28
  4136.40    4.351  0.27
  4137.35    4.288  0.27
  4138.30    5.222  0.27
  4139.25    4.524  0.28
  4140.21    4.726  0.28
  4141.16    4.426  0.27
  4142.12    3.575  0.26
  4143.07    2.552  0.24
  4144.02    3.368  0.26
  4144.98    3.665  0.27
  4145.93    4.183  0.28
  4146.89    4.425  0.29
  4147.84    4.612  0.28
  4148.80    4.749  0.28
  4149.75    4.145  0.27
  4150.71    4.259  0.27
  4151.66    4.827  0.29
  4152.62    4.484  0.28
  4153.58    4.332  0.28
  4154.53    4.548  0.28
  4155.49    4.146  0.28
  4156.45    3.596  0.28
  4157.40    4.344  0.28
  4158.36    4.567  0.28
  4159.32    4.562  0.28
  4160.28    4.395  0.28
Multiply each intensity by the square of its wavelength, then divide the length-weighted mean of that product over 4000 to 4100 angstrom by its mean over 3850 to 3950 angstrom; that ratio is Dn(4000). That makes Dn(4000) 2.05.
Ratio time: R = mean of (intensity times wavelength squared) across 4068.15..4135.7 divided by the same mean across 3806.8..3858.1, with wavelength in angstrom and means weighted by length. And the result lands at 2.3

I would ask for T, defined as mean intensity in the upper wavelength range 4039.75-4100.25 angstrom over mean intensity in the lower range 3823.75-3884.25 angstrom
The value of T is 2.0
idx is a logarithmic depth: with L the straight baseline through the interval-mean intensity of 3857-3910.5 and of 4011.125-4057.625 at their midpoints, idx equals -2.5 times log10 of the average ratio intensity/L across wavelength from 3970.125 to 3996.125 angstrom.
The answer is 0.15 mag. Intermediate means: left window 2.31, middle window 3.03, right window 4.06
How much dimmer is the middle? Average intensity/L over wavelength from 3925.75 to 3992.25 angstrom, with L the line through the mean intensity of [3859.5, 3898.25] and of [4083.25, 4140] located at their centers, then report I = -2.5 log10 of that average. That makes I 0.37 mag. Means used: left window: 2.28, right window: 4.3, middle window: 2.14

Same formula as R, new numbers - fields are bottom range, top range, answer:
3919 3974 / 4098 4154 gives 2.59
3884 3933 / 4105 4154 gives 2.00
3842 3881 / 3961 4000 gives 1.30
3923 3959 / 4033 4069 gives 2.18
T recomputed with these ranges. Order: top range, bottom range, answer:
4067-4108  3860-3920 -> 1.72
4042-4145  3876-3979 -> 1.91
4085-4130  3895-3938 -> 2.01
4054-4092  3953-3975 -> 2.25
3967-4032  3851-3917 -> 1.45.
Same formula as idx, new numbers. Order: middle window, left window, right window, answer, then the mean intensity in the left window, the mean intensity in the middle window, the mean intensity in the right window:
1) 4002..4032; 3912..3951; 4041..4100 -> -0.238 mag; 1.93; 4.05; 4.09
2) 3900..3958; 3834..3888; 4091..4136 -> 0.193 mag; 2.06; 2.2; 4.22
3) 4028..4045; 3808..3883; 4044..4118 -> -0.078 mag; 2.07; 4.01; 4.12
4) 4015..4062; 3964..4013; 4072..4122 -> -0.123 mag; 3.07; 4.03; 4.24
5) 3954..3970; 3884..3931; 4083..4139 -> 0.483 mag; 2.46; 1.88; 4.3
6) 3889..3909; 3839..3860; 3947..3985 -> -0.217 mag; 2.04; 2.64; 2.33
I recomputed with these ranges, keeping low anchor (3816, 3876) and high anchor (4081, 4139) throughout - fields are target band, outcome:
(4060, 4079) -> 0.02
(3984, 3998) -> -0.11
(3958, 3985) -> 0.42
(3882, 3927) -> -0.04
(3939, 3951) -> 0.27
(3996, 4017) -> -0.17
